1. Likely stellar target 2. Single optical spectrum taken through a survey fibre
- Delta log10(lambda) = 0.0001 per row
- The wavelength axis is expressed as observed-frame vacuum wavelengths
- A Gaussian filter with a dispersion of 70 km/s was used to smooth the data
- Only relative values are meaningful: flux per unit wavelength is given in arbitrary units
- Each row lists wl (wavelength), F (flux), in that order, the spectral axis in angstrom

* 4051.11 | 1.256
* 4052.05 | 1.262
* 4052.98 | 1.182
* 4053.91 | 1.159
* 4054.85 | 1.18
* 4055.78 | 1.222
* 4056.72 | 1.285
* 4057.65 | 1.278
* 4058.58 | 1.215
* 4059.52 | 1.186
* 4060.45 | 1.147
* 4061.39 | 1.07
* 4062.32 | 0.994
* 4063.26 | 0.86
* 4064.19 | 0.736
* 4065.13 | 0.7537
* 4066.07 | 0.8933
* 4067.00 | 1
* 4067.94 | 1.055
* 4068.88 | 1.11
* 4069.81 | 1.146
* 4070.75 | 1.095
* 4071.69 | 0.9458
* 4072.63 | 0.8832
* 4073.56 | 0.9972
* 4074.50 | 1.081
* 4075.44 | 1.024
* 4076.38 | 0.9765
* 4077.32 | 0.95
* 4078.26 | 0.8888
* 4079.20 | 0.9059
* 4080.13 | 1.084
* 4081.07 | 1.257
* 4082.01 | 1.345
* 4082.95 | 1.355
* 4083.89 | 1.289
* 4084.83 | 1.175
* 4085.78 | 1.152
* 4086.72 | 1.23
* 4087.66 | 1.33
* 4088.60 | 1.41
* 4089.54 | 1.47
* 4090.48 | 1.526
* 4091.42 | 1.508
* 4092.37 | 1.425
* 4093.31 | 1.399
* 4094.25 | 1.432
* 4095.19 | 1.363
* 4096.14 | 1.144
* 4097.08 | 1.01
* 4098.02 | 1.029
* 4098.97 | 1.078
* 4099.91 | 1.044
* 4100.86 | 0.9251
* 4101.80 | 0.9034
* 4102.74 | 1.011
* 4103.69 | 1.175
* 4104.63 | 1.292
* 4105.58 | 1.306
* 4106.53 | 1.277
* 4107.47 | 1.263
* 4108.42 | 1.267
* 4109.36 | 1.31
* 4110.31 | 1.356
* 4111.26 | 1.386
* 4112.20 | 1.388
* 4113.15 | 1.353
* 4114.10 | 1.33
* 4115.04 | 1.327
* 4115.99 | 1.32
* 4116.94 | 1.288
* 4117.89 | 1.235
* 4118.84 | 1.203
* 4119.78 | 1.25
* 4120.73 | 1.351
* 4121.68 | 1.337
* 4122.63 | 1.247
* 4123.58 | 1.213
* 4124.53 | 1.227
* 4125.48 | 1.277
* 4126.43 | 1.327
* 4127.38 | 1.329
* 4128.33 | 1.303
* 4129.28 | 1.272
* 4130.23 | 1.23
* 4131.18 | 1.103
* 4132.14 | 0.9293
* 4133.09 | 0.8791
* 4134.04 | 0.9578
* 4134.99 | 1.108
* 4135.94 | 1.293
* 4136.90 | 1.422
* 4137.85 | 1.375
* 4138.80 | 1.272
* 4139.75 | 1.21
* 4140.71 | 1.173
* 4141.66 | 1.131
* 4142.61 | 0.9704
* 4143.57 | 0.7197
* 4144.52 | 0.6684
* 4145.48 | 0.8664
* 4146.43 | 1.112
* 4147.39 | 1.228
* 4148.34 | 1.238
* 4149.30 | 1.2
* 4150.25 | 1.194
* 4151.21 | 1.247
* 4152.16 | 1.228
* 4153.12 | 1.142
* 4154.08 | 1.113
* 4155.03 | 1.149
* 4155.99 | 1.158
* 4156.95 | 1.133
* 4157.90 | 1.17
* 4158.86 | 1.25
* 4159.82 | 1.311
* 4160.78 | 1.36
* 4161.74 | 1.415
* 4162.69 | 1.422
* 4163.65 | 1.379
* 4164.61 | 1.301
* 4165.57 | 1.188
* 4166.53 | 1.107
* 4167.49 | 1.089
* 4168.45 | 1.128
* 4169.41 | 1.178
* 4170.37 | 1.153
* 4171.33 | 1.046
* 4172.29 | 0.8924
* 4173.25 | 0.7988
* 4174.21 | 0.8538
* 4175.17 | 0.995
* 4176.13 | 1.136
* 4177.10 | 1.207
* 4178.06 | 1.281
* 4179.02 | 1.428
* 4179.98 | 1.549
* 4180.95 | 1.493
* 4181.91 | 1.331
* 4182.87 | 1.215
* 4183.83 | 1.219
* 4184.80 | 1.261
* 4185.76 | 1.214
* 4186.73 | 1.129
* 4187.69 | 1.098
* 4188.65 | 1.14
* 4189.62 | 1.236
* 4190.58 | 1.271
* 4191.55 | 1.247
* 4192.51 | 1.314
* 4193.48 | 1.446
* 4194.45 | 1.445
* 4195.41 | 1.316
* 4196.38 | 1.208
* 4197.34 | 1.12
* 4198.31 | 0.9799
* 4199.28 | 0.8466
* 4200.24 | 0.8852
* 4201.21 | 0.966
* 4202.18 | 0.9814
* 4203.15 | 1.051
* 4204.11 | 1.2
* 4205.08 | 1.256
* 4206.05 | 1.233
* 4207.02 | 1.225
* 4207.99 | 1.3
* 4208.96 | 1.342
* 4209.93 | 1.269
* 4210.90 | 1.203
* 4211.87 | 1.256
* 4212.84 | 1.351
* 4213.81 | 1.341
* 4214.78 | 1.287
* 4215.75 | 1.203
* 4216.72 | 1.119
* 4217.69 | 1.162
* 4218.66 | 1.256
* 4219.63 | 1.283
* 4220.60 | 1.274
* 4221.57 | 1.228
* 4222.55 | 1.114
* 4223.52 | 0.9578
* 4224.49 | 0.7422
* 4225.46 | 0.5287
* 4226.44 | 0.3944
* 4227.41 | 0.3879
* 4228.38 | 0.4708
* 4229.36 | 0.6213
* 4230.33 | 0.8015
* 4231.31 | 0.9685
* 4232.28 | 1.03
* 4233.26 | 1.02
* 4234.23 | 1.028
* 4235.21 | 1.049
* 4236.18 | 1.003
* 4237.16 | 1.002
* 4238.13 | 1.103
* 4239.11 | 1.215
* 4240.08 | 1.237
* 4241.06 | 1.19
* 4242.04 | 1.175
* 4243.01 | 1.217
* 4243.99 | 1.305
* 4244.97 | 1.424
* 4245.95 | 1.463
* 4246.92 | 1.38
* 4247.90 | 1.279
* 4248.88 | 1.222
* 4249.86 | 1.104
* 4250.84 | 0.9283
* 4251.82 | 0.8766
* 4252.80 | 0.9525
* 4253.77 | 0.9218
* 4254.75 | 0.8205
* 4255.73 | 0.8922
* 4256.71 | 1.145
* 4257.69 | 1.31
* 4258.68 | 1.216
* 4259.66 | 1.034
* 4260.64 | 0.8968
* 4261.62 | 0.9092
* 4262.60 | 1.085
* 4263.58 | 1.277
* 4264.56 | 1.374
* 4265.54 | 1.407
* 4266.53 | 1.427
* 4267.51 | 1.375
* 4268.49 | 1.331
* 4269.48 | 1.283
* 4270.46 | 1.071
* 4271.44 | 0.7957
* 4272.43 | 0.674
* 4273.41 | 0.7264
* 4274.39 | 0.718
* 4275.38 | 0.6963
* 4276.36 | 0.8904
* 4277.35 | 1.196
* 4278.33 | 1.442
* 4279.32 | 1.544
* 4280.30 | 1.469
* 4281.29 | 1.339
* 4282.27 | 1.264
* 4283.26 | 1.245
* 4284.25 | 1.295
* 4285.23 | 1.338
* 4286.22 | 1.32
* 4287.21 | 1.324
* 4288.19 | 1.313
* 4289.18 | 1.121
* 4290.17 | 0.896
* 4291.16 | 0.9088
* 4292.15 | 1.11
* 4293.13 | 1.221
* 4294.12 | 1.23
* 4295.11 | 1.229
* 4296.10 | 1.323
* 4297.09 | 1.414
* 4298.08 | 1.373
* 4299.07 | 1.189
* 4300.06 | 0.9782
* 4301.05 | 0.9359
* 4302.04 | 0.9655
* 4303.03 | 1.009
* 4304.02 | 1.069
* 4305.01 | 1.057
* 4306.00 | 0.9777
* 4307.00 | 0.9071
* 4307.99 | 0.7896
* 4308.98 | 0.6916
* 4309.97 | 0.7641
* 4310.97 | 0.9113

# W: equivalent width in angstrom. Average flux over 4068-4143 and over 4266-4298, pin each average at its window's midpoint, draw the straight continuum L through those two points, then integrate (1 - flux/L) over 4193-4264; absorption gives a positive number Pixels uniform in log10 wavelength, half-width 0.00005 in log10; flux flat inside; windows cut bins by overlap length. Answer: 5.5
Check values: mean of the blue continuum 1.2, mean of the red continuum 1.18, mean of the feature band 1.09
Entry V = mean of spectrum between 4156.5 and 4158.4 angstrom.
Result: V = 1.16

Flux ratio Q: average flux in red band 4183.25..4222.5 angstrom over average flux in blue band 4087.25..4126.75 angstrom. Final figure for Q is 0.9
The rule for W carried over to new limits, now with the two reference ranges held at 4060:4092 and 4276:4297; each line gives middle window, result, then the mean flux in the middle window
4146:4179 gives -0.3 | 1.17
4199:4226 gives 1.3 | 1.14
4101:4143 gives -3.4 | 1.23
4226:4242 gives 3.9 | 0.917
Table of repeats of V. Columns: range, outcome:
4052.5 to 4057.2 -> 1.21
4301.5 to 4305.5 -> 1.02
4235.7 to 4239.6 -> 1.08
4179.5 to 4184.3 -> 1.36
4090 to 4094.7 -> 1.46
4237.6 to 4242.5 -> 1.18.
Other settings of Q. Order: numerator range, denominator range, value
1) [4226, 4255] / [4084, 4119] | 0.81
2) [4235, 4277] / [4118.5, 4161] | 0.94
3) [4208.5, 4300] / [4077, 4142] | 0.91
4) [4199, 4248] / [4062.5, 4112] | 0.95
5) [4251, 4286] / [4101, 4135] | 0.91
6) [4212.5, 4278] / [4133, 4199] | 0.90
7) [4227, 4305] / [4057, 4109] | 0.97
